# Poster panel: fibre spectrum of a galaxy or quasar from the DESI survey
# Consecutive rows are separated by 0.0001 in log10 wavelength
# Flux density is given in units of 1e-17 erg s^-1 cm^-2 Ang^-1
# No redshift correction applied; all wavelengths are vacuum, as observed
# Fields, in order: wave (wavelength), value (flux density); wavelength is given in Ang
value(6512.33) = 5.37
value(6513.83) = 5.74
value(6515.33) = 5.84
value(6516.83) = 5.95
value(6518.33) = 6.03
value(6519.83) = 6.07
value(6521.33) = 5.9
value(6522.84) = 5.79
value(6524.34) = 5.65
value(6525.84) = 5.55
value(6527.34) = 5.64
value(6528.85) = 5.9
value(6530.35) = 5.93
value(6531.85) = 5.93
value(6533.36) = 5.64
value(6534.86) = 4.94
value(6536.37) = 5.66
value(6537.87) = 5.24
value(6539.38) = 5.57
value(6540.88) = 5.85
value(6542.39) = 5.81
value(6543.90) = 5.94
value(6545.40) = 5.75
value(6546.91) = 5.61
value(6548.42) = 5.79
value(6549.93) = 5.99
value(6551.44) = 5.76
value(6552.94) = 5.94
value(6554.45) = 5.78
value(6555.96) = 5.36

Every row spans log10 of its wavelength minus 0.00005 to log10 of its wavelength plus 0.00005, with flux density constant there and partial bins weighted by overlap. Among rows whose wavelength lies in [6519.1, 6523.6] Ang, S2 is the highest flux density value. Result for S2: 6.07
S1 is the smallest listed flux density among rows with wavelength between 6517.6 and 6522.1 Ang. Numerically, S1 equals 5.9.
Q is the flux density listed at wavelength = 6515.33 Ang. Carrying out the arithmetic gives 5.84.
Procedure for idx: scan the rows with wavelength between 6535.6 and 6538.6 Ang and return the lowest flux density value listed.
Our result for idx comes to 5.24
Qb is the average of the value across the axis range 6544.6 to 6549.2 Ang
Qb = 5.72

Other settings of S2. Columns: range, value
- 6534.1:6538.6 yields 5.66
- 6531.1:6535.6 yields 5.93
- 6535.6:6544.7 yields 5.94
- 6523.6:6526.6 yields 5.65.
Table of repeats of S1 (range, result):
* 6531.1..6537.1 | 4.94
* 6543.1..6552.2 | 5.61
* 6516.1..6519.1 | 5.95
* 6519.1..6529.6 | 5.55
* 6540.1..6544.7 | 5.81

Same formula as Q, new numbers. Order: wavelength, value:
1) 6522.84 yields 5.79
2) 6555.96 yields 5.36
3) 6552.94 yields 5.94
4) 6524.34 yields 5.65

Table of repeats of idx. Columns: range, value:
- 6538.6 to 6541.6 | 5.57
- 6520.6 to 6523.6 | 5.79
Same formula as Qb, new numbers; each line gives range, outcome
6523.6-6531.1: 5.74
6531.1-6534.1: 5.78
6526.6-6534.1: 5.8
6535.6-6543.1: 5.62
